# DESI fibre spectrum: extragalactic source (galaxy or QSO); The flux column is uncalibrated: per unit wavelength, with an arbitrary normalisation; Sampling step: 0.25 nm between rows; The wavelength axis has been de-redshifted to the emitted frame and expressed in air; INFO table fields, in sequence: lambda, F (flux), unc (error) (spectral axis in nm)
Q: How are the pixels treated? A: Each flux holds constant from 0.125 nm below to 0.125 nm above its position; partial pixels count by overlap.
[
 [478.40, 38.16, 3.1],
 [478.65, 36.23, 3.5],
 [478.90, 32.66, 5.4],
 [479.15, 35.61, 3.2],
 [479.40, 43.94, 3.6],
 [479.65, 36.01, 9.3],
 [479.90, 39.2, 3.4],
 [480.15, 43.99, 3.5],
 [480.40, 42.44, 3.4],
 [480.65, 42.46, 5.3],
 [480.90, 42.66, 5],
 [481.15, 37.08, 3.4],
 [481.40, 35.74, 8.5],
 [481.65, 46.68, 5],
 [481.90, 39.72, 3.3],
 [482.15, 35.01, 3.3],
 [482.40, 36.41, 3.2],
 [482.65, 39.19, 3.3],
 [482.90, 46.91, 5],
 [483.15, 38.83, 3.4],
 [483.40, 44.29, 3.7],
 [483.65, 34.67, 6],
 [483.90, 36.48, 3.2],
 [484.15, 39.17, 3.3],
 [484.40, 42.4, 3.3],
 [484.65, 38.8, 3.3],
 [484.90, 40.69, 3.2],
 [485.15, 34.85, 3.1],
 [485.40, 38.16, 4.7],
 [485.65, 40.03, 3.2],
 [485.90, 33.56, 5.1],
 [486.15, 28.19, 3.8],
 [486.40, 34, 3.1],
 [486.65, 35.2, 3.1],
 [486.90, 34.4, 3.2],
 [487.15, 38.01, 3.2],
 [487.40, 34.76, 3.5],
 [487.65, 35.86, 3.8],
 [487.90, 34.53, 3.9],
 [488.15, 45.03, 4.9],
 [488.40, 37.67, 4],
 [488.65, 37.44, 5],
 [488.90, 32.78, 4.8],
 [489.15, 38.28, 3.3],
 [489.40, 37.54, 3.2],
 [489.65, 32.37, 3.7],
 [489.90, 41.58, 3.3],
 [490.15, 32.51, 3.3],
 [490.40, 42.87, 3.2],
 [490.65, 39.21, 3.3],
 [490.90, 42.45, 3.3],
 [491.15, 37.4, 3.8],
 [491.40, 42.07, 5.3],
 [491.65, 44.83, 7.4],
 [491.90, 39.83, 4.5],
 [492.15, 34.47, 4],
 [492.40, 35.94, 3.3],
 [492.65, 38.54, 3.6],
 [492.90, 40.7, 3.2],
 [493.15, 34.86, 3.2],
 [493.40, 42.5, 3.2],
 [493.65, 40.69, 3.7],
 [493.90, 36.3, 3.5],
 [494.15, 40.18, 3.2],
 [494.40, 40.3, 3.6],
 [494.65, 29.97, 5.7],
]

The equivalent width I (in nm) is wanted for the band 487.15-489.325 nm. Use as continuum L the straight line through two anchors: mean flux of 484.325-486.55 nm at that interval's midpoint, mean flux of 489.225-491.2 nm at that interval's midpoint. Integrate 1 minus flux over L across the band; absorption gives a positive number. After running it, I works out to 0.03 nm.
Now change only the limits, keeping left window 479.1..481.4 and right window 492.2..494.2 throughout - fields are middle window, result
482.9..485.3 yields 0.026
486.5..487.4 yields 0.084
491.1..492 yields -0.061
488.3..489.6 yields 0.087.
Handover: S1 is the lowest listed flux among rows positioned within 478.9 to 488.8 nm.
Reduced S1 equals 28.19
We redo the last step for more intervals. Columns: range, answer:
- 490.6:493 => 34.47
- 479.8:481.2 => 37.08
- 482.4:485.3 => 34.67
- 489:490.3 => 32.37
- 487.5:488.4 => 34.53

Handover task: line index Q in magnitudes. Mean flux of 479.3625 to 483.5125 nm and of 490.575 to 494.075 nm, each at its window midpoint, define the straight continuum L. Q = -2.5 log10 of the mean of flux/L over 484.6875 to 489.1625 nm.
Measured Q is 0.10 mag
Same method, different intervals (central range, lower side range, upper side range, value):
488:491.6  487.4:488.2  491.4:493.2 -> -0.02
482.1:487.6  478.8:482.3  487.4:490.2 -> 0.02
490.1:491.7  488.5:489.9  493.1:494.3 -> -0.08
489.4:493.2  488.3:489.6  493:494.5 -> -0.03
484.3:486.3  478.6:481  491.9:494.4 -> 0.06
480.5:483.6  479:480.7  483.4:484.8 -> -0.02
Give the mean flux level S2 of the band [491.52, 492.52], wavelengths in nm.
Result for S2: 38.8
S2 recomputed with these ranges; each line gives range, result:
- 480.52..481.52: 39.5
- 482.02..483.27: 39.3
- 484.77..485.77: 38.4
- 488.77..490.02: 36.5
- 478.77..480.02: 37.5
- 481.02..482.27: 38.9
